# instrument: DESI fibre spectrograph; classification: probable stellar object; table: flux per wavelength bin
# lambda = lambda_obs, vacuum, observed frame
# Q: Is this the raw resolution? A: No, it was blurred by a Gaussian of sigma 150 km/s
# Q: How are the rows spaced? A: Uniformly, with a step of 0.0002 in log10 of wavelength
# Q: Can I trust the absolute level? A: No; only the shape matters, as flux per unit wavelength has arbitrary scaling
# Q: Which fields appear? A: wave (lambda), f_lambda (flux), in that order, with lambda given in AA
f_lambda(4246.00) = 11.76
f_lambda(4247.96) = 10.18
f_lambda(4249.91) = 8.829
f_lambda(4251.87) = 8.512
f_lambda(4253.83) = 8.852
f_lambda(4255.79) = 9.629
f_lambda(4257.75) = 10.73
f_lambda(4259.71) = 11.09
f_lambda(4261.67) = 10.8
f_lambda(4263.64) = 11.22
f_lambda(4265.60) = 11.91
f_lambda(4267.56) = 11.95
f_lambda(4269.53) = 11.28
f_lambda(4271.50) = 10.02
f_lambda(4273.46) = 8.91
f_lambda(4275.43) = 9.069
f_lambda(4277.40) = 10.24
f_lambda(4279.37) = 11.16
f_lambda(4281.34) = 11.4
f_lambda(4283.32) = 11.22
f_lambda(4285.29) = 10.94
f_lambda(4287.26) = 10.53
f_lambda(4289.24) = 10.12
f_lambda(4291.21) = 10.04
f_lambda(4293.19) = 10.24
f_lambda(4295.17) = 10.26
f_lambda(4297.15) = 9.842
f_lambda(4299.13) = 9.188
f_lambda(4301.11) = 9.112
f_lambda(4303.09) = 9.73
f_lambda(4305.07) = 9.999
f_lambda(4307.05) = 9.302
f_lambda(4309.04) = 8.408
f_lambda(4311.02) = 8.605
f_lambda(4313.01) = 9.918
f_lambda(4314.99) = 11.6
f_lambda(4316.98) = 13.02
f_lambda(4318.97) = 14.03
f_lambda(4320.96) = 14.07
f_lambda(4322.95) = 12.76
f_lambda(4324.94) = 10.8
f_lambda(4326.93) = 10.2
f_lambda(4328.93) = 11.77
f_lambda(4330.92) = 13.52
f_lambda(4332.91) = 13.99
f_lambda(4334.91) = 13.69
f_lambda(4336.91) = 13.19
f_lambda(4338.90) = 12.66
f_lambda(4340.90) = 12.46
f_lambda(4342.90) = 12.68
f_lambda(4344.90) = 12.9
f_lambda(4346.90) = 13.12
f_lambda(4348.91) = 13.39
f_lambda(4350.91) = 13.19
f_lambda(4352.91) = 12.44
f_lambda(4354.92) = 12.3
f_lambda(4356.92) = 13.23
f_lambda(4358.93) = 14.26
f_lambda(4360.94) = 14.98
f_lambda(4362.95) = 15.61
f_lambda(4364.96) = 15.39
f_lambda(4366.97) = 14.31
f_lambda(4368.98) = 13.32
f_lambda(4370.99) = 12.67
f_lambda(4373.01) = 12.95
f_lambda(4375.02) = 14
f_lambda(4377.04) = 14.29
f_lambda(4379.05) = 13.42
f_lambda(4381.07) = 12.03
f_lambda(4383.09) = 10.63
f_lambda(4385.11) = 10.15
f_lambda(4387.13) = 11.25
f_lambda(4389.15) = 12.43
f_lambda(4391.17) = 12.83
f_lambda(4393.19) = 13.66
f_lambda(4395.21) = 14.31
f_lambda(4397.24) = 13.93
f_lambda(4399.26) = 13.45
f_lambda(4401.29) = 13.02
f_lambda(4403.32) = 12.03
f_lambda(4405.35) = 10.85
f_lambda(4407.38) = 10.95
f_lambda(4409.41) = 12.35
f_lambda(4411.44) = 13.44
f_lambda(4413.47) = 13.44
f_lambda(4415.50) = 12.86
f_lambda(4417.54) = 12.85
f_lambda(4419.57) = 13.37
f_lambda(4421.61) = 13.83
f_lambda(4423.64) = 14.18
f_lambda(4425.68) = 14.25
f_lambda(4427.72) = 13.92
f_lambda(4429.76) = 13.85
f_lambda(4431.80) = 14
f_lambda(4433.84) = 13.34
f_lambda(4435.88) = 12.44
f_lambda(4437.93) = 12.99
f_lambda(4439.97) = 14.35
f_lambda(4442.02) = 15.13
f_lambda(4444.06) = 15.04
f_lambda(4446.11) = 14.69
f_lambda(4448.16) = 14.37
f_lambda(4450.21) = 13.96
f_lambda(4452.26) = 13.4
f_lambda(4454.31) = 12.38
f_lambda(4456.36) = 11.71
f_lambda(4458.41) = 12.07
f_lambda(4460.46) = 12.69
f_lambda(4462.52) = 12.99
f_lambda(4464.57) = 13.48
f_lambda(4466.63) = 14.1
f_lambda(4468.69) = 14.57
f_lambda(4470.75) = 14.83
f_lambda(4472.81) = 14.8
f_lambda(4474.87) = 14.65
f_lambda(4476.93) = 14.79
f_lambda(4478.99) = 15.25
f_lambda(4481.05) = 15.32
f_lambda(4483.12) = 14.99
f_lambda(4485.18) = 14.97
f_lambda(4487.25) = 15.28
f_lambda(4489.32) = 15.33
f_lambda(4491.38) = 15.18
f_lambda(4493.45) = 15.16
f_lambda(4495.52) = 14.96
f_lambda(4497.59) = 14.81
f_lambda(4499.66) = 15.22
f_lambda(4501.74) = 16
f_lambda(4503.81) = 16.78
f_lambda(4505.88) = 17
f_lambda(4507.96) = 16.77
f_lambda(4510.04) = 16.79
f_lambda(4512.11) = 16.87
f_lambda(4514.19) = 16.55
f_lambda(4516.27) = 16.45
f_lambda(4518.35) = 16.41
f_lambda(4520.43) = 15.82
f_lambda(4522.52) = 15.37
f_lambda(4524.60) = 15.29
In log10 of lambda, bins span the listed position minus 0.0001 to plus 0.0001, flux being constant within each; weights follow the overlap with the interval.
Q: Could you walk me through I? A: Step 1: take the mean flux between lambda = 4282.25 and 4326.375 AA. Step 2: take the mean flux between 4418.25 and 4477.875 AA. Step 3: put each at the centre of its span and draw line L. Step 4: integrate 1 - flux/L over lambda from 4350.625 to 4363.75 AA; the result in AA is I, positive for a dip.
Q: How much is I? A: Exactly -2.14 AA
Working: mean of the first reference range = 10.6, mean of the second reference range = 13.8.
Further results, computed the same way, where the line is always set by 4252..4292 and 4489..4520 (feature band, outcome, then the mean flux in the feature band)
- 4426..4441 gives 0.8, 13.6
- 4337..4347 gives -0.5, 12.8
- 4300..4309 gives 1.5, 9.41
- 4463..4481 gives 0.8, 14.6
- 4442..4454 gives 0.4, 14.3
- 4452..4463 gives 1.8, 12.5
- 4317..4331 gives -0.8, 12.4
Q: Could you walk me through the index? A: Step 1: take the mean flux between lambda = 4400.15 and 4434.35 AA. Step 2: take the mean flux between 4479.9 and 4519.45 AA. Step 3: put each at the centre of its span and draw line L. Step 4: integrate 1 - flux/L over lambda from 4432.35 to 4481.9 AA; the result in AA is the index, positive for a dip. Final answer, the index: 1.8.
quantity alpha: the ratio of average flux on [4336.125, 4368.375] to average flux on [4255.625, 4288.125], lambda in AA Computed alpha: 1.3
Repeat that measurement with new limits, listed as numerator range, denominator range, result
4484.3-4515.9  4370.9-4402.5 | 1.24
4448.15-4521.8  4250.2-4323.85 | 1.42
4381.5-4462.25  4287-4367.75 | 1.09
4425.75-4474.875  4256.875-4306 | 1.32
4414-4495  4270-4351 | 1.25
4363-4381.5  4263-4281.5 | 1.29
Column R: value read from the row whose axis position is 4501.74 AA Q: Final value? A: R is 16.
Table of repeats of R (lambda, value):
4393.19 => 13.66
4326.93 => 10.2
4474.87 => 14.65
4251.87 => 8.512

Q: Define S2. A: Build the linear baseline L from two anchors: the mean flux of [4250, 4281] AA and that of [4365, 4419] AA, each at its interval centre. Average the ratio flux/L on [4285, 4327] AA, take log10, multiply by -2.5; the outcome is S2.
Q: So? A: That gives 0.06 mag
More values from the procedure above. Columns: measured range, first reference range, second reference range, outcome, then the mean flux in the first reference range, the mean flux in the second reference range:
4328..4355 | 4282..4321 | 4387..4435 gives -0.14 mag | 10.4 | 13.1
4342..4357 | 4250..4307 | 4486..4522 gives -0.07 mag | 10.2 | 15.9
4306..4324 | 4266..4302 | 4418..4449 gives -0.02 mag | 10.3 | 14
